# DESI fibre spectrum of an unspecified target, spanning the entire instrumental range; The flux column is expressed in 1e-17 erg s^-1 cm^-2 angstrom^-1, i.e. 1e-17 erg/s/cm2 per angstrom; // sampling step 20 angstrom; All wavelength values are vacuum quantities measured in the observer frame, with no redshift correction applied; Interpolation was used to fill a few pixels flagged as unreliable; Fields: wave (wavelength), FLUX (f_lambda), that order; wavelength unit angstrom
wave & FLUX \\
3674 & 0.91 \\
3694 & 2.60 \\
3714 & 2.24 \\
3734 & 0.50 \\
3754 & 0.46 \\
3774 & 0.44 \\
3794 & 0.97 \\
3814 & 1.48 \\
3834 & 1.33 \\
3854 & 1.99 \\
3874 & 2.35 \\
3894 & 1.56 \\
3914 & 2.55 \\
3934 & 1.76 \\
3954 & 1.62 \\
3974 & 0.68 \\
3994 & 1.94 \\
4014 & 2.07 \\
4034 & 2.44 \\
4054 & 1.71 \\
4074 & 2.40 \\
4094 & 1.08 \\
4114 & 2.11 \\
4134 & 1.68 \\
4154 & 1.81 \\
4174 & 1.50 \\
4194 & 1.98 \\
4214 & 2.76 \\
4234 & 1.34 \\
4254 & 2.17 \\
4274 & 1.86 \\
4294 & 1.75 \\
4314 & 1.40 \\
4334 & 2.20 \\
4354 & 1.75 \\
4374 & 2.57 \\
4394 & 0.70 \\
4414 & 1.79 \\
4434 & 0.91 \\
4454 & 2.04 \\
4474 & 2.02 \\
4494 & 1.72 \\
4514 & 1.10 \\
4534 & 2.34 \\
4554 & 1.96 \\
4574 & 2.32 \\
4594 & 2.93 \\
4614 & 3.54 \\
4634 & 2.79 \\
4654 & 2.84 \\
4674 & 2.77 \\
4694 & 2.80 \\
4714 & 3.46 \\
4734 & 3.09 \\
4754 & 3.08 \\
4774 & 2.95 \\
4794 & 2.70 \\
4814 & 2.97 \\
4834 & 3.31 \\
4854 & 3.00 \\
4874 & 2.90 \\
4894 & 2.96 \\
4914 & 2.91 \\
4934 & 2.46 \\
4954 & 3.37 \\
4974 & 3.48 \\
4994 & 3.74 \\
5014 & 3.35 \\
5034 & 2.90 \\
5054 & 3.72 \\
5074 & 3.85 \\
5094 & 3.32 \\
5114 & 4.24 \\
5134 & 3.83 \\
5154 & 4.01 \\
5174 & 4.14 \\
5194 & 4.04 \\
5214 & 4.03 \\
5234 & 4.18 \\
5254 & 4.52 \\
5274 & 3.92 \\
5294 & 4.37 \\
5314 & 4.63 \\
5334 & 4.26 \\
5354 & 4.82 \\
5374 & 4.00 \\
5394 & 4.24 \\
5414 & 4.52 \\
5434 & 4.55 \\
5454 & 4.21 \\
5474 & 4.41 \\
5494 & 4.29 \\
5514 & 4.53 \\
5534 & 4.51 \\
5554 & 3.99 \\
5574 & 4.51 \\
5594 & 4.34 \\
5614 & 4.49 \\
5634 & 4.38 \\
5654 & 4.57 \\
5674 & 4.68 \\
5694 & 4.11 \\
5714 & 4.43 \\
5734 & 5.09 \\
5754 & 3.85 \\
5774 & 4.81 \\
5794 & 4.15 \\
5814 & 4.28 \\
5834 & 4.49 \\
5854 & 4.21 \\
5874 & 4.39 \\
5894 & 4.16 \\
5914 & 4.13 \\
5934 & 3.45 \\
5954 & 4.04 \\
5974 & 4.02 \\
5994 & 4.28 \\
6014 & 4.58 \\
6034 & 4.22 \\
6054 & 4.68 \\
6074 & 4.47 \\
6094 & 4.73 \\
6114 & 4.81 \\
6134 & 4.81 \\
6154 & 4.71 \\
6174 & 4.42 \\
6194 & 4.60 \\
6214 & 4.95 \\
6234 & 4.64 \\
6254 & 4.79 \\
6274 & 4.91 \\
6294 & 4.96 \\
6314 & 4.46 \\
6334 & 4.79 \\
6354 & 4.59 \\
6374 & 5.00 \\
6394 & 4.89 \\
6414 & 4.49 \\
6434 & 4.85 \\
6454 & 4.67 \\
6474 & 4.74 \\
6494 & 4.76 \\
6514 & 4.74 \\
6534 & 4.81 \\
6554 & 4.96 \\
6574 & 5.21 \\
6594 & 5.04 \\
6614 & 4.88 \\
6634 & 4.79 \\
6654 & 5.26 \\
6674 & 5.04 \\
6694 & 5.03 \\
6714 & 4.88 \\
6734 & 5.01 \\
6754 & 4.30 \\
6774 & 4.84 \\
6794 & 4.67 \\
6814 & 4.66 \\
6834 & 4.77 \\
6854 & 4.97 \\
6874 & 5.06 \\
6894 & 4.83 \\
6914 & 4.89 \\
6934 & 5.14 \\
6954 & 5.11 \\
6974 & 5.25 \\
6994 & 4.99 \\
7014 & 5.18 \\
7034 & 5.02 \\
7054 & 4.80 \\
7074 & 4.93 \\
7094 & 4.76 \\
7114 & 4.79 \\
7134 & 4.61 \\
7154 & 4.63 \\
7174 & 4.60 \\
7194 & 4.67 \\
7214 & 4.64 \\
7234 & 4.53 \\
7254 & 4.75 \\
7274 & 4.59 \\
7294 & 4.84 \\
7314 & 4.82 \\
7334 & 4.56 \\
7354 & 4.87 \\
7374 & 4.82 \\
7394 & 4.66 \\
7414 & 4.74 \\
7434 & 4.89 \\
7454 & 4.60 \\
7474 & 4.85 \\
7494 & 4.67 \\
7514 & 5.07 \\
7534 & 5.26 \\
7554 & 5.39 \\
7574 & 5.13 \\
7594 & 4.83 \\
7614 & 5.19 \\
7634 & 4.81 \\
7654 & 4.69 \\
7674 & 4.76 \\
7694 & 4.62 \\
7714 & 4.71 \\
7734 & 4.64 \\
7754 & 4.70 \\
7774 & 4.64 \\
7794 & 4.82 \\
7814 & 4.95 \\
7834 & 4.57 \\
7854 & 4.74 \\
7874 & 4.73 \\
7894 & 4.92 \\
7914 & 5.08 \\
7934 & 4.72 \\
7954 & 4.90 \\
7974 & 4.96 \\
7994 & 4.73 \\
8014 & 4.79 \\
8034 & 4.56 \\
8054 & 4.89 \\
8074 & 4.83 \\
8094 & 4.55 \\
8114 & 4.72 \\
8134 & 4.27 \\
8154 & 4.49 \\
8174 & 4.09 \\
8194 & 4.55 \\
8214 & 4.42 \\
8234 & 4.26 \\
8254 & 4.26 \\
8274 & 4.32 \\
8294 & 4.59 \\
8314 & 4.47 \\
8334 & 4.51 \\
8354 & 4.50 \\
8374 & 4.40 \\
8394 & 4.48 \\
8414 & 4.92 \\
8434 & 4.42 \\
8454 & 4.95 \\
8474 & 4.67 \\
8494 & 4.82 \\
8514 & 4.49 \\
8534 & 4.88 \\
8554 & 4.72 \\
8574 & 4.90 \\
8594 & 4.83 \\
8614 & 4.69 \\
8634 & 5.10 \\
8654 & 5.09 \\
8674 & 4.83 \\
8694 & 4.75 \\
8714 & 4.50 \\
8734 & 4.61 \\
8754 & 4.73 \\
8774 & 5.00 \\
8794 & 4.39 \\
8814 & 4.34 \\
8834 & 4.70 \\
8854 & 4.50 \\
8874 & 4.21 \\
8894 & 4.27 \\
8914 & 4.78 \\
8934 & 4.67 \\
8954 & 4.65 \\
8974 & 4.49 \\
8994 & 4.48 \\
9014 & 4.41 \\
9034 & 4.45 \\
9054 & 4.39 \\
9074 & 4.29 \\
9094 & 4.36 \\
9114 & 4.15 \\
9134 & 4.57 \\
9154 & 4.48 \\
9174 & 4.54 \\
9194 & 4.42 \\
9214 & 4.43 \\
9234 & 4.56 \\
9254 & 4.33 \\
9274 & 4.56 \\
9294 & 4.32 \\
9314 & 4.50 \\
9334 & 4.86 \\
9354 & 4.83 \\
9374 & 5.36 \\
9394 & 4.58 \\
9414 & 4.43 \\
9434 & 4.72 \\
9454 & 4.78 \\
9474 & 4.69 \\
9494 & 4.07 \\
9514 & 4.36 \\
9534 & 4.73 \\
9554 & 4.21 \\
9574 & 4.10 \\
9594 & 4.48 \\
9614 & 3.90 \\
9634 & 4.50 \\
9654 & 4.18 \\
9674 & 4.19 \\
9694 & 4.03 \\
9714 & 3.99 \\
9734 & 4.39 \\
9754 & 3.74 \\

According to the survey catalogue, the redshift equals 0.15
